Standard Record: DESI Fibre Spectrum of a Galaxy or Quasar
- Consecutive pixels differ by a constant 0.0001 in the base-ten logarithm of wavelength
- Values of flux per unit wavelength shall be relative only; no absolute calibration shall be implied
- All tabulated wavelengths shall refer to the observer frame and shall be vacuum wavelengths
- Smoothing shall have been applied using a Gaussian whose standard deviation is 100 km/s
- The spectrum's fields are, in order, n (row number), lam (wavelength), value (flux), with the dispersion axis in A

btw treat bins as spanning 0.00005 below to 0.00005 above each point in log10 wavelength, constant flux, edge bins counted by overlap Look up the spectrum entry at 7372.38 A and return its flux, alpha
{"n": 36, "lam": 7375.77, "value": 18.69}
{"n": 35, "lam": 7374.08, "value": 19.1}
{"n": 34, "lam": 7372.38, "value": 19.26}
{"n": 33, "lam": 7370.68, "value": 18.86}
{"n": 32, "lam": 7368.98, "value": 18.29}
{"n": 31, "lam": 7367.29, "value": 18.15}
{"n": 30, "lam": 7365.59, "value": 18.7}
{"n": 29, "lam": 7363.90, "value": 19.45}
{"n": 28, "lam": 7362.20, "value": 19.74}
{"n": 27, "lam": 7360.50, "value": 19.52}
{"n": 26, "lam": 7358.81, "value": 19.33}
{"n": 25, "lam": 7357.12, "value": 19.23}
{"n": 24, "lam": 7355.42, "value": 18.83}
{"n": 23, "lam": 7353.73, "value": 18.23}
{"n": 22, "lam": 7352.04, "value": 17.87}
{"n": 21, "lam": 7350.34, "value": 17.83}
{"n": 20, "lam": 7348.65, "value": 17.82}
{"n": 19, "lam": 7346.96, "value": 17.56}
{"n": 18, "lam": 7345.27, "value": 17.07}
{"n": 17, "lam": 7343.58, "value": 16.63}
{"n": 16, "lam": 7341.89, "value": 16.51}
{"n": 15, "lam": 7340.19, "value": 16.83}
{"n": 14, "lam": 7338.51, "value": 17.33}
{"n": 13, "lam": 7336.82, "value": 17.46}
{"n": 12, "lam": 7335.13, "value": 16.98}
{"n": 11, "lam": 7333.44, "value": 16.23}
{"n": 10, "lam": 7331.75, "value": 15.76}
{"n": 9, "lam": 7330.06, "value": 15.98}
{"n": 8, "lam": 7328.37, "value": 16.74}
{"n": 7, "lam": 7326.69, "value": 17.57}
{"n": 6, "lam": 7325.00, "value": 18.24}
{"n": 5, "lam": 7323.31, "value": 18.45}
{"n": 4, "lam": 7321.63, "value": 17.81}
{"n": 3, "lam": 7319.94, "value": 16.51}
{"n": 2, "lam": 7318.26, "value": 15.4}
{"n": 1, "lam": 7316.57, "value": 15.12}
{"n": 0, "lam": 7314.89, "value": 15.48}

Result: 19.26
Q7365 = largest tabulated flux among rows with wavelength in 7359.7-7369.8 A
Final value 19.74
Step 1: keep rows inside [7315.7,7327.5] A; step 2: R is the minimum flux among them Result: 15.12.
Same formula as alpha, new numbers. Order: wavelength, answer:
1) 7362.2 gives 19.74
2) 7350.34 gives 17.83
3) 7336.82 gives 17.46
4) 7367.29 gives 18.15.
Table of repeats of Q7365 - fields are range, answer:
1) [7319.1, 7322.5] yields 17.81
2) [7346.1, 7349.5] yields 17.82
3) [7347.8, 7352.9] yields 17.87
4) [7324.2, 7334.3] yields 18.24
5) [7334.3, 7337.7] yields 17.46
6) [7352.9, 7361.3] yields 19.52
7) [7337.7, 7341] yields 17.33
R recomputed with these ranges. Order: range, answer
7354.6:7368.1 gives 18.15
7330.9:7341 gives 15.76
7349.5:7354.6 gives 17.83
